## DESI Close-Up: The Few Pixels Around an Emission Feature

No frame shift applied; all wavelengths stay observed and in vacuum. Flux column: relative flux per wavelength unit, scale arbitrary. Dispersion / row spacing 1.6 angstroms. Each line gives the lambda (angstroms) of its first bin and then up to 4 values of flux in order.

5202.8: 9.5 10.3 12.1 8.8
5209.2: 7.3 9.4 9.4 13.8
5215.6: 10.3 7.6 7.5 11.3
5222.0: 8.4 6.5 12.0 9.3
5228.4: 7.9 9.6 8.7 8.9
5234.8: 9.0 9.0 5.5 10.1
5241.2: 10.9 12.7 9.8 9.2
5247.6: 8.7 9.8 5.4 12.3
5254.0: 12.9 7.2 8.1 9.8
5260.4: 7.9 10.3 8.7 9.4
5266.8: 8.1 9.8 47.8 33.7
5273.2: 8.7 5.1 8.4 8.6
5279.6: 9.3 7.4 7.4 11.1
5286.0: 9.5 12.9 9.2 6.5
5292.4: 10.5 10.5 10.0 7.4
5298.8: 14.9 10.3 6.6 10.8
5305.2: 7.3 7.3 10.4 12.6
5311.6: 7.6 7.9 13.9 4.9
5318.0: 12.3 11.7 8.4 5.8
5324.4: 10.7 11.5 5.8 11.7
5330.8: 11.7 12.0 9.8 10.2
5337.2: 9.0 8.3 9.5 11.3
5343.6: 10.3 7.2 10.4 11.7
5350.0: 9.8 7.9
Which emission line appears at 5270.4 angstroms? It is H-beta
